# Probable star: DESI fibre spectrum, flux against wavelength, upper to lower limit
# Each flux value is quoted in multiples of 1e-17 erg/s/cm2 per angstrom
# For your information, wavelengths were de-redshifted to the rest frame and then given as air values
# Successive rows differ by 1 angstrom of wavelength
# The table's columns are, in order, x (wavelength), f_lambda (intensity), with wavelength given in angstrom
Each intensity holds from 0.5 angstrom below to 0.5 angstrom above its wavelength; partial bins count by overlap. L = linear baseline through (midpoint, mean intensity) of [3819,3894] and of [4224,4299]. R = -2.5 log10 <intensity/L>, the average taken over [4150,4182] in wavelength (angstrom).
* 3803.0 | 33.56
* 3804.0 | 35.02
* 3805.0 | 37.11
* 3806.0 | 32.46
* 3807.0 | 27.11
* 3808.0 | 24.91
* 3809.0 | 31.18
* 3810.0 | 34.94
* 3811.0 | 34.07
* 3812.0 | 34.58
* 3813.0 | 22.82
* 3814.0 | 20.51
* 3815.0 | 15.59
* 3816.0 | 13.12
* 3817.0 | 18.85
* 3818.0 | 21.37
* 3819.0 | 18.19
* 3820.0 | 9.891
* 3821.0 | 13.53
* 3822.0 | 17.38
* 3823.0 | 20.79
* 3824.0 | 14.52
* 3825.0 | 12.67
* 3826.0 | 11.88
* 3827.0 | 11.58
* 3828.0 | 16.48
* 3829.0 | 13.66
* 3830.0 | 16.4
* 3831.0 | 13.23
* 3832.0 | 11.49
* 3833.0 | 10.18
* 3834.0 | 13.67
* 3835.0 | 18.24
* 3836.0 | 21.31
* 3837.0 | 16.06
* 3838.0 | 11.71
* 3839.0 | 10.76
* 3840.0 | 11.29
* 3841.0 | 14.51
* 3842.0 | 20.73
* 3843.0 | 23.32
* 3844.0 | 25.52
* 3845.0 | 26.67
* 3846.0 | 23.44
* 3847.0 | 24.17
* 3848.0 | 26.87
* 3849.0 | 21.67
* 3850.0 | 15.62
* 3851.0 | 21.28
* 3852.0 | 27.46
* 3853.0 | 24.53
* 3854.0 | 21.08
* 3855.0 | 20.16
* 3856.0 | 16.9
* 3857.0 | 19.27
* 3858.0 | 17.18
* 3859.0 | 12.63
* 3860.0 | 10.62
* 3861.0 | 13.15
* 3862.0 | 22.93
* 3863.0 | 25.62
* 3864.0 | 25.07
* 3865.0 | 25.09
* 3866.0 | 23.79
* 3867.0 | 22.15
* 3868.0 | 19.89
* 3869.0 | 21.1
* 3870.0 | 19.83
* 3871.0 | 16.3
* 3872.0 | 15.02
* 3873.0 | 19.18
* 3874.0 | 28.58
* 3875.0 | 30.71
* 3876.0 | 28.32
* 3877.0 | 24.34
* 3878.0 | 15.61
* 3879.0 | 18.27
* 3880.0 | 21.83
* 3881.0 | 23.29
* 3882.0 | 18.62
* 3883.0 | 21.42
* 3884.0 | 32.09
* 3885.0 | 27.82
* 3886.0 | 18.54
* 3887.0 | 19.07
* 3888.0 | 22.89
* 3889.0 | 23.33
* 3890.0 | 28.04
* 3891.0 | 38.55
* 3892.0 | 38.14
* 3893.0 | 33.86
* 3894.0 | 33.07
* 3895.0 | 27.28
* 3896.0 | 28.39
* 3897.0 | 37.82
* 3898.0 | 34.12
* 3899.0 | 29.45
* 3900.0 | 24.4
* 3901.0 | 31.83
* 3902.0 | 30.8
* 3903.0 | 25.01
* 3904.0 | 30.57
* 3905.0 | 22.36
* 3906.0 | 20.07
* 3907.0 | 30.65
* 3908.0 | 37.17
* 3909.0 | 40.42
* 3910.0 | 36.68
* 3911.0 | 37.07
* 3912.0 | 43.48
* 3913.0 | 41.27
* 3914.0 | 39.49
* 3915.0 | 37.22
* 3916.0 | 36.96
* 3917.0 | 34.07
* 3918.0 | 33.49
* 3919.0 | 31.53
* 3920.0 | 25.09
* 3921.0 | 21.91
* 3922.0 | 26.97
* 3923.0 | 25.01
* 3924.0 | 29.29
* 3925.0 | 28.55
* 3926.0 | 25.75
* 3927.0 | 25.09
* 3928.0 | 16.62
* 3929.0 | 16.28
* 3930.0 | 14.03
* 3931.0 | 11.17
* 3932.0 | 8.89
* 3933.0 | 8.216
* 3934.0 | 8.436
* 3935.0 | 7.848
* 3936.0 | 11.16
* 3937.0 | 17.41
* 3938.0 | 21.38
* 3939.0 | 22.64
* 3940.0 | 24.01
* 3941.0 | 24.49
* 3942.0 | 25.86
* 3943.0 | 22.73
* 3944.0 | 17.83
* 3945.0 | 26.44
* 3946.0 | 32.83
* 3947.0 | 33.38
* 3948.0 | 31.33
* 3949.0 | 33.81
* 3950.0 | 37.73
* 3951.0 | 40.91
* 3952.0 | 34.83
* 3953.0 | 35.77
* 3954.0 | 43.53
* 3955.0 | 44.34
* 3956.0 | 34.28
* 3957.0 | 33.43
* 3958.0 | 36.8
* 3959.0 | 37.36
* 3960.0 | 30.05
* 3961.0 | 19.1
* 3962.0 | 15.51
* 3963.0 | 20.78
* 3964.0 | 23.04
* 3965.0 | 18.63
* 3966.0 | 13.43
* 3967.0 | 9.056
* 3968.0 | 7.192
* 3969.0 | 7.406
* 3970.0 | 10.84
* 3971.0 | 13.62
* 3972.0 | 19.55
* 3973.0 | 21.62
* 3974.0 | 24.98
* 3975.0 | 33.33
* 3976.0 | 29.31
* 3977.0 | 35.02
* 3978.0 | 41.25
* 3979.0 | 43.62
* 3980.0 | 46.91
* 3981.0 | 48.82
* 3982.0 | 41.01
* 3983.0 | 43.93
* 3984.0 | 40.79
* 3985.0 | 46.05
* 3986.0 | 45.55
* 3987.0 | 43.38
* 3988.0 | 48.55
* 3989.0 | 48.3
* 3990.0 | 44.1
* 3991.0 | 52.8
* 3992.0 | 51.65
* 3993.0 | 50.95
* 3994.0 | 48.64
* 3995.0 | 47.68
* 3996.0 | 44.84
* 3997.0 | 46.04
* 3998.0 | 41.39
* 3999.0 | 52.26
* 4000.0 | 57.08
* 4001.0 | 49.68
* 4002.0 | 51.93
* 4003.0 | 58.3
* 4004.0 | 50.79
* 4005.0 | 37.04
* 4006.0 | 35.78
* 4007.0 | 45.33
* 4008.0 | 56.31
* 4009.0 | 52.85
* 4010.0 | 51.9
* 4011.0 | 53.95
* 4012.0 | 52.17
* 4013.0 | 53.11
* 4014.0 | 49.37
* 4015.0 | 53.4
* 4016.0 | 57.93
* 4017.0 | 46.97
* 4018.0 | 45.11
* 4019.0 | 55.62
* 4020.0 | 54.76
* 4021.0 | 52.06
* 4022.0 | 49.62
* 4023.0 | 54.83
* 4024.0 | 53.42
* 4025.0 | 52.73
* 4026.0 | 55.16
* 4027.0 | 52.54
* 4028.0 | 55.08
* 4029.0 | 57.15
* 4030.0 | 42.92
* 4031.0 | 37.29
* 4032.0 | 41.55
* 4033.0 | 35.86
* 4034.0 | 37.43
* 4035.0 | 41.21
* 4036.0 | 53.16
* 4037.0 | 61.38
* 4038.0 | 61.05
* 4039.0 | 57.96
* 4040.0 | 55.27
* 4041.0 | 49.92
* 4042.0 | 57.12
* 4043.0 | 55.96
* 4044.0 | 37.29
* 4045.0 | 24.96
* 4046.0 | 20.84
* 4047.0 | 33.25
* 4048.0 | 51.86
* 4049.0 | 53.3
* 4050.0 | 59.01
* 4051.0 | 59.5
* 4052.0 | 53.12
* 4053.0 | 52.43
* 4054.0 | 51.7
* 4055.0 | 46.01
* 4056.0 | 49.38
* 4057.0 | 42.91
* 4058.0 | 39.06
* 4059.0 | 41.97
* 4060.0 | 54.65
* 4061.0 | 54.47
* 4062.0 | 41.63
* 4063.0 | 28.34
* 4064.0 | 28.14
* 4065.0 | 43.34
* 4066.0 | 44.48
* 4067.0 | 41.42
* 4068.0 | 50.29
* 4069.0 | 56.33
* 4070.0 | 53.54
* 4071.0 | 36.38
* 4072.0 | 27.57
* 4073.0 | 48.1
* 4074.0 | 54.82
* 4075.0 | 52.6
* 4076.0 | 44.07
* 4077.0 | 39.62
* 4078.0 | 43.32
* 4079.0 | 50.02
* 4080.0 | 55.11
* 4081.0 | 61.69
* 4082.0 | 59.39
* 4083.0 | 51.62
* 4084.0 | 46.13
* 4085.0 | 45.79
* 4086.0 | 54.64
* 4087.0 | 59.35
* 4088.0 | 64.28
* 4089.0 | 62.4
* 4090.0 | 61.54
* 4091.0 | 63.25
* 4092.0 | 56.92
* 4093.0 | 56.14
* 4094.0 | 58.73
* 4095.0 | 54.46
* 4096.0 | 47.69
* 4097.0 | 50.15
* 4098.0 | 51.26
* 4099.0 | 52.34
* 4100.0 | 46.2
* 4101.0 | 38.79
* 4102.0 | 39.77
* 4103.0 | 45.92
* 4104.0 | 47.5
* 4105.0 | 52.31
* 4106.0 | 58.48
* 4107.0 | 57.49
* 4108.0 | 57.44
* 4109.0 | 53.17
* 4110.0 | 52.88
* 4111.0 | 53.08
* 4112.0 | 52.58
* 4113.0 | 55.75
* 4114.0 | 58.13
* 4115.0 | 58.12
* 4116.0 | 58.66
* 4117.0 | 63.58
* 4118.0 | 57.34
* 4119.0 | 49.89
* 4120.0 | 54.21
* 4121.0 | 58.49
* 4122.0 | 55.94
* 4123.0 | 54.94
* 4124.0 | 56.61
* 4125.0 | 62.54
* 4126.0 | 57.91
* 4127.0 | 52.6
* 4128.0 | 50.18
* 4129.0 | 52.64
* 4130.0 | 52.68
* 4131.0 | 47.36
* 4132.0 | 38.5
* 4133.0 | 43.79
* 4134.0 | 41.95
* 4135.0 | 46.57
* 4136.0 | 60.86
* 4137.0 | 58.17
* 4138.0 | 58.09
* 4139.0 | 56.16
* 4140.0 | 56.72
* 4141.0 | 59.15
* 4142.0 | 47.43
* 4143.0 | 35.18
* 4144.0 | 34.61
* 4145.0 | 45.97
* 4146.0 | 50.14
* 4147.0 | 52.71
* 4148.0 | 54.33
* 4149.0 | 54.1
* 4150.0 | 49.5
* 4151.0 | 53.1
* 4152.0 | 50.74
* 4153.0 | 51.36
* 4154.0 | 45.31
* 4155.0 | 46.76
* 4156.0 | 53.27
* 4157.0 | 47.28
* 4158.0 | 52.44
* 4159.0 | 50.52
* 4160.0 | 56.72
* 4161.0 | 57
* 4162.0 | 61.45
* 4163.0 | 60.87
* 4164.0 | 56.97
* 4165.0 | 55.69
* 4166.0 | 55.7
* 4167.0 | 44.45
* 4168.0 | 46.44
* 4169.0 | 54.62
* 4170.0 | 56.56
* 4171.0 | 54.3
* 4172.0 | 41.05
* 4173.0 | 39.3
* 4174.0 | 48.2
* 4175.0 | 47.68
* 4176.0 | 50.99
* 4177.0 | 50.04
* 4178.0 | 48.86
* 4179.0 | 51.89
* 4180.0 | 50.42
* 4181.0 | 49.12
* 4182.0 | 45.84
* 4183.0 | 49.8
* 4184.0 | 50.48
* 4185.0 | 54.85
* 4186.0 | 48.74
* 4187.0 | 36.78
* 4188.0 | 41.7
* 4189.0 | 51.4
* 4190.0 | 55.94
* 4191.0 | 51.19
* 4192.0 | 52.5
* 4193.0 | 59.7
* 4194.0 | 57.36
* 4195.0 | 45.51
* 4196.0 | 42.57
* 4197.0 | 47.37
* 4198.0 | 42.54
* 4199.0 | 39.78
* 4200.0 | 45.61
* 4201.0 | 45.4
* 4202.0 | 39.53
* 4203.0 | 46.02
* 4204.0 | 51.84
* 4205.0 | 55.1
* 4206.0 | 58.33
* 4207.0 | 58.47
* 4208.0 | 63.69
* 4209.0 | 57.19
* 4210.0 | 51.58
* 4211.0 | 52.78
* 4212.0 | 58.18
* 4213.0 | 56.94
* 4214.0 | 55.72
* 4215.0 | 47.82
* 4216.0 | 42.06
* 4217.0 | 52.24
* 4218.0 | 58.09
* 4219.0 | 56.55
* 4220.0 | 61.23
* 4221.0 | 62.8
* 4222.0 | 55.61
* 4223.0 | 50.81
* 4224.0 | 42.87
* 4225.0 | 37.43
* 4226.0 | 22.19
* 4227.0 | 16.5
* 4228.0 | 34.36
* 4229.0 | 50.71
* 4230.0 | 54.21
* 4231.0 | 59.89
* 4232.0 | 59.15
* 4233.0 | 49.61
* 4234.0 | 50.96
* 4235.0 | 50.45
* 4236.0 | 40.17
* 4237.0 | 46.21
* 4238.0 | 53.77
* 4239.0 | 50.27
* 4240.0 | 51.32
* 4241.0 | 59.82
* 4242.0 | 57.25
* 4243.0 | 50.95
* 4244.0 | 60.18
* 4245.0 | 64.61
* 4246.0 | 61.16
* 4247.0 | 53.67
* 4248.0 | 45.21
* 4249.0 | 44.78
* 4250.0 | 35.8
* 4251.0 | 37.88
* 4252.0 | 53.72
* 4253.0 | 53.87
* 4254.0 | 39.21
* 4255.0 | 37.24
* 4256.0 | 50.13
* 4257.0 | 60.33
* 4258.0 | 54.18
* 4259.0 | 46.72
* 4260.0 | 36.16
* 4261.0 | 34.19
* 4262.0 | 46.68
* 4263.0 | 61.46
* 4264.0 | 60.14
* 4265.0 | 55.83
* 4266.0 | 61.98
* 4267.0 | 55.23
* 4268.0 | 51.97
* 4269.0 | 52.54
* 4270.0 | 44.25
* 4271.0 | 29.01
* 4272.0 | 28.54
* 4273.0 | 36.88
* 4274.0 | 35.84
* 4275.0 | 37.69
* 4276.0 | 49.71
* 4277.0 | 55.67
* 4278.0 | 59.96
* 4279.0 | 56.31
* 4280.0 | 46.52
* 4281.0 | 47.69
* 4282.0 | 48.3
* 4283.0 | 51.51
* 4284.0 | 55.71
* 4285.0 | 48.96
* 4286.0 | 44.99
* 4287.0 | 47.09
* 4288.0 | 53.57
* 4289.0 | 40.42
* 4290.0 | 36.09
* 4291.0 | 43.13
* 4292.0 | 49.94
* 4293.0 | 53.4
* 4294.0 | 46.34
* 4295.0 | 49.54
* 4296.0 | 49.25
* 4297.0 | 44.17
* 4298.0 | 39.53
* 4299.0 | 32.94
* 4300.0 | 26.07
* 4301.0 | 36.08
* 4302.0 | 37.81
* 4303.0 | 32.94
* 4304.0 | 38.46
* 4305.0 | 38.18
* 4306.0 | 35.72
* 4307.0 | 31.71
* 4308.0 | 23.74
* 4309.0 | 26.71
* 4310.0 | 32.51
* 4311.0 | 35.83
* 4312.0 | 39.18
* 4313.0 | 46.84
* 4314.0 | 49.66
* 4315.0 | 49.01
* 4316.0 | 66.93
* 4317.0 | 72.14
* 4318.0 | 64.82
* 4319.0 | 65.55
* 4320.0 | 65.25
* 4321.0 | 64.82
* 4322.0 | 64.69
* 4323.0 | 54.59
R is -0.23 mag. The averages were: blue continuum 20.2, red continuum 47.7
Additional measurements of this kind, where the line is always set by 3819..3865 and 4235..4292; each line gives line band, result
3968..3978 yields 0.24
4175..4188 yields -0.14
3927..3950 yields 0.22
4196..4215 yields -0.15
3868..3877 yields -0.12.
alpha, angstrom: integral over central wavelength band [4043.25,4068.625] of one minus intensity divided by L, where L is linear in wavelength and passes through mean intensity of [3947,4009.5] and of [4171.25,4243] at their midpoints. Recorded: -1.8 angstrom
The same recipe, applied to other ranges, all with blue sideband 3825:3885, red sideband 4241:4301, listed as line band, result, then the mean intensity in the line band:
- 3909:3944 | -1.0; 24.8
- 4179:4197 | -3.2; 49.6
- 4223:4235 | 0.2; 44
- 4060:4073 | -3.5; 42.9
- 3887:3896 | -3.2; 29.9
